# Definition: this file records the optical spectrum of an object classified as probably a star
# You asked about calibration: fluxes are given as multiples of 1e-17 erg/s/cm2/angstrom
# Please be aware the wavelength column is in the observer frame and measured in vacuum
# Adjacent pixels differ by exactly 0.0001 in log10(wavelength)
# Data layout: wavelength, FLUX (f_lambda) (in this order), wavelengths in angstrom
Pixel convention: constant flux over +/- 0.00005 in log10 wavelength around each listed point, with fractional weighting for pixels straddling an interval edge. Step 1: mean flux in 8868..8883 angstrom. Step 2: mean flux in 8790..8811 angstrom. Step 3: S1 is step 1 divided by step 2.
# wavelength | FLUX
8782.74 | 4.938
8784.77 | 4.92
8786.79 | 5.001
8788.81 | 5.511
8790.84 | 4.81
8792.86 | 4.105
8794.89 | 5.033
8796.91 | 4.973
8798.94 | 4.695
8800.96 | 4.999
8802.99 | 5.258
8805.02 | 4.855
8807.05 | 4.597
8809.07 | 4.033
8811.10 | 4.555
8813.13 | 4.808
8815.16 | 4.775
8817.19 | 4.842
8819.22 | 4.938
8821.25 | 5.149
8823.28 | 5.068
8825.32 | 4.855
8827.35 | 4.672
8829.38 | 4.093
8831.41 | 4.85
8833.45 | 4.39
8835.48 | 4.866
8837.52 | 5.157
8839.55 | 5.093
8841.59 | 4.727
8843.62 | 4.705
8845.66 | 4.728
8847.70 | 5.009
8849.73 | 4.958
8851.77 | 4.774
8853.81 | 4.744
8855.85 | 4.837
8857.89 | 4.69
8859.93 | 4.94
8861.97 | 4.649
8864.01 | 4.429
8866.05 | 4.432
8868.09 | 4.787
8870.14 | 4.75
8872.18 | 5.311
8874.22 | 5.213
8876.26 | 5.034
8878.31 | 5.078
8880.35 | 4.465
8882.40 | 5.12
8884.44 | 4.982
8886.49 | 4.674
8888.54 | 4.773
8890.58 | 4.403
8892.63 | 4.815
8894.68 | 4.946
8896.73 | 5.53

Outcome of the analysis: 1.1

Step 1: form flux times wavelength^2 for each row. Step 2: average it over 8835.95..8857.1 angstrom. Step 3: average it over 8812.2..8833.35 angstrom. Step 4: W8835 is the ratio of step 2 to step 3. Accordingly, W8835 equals 1.02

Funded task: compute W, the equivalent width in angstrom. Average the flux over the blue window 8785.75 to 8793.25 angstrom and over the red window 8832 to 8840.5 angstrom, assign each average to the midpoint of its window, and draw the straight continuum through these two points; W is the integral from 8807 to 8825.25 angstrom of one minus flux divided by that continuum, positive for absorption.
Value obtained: 0.5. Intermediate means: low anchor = 4.92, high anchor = 4.87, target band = 4.77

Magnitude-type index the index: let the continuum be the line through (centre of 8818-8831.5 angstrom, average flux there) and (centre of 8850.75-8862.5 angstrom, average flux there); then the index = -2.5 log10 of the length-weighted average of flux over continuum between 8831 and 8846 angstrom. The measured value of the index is -0.01 mag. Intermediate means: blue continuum 4.8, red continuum 4.78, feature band 4.82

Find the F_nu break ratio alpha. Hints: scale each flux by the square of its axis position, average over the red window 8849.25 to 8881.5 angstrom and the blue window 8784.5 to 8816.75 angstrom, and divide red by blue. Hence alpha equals 1.02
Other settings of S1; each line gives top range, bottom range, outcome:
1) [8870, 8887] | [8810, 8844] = 1.04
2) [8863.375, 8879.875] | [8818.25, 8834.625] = 1.03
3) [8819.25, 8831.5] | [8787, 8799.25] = 0.98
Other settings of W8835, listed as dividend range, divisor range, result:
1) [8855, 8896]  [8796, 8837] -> 1.02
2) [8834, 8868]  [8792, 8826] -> 1.01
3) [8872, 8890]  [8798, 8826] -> 1.04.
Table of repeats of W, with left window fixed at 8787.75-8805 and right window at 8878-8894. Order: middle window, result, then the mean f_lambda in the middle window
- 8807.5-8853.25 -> 0.9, 4.77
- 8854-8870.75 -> 0.4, 4.69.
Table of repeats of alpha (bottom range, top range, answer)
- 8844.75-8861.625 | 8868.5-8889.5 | 1.03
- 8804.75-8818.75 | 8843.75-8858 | 1.05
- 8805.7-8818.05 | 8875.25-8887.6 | 1.08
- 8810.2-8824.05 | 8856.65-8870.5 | 0.97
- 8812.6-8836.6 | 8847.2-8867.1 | 1.00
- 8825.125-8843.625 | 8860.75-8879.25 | 1.03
